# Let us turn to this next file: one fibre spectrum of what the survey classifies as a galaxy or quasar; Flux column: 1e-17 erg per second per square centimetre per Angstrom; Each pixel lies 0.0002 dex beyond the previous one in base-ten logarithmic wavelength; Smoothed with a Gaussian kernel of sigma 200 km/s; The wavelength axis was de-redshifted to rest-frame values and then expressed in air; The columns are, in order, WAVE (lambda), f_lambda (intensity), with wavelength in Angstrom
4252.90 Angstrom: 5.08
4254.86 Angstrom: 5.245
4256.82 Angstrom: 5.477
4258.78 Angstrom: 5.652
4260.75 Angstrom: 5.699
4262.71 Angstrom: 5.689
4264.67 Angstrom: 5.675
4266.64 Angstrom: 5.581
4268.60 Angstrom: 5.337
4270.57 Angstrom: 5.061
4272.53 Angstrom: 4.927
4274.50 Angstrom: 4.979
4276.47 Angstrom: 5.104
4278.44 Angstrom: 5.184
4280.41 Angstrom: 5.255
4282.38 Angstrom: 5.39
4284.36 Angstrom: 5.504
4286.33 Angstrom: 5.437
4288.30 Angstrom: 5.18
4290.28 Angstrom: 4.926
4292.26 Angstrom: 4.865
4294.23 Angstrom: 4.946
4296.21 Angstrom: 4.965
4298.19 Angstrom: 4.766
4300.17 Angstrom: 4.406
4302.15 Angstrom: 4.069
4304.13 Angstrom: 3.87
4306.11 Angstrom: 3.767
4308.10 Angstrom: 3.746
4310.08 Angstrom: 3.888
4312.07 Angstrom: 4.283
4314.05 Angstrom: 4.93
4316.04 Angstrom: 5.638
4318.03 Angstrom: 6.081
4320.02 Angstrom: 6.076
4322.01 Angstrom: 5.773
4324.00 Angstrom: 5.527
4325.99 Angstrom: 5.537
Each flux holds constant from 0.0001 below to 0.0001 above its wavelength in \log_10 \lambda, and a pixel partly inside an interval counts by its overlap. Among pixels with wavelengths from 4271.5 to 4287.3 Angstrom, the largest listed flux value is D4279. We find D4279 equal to 5.504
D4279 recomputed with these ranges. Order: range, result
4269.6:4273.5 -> 5.061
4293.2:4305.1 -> 4.965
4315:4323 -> 6.081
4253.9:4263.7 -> 5.699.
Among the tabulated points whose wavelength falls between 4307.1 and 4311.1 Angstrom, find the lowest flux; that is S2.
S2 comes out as 3.746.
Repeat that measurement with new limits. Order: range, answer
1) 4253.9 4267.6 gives 5.245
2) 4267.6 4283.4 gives 4.927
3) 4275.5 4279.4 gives 5.104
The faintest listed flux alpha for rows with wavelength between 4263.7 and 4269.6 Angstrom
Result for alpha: 5.337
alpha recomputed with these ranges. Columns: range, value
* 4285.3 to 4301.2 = 4.406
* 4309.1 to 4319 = 3.888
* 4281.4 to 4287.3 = 5.39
